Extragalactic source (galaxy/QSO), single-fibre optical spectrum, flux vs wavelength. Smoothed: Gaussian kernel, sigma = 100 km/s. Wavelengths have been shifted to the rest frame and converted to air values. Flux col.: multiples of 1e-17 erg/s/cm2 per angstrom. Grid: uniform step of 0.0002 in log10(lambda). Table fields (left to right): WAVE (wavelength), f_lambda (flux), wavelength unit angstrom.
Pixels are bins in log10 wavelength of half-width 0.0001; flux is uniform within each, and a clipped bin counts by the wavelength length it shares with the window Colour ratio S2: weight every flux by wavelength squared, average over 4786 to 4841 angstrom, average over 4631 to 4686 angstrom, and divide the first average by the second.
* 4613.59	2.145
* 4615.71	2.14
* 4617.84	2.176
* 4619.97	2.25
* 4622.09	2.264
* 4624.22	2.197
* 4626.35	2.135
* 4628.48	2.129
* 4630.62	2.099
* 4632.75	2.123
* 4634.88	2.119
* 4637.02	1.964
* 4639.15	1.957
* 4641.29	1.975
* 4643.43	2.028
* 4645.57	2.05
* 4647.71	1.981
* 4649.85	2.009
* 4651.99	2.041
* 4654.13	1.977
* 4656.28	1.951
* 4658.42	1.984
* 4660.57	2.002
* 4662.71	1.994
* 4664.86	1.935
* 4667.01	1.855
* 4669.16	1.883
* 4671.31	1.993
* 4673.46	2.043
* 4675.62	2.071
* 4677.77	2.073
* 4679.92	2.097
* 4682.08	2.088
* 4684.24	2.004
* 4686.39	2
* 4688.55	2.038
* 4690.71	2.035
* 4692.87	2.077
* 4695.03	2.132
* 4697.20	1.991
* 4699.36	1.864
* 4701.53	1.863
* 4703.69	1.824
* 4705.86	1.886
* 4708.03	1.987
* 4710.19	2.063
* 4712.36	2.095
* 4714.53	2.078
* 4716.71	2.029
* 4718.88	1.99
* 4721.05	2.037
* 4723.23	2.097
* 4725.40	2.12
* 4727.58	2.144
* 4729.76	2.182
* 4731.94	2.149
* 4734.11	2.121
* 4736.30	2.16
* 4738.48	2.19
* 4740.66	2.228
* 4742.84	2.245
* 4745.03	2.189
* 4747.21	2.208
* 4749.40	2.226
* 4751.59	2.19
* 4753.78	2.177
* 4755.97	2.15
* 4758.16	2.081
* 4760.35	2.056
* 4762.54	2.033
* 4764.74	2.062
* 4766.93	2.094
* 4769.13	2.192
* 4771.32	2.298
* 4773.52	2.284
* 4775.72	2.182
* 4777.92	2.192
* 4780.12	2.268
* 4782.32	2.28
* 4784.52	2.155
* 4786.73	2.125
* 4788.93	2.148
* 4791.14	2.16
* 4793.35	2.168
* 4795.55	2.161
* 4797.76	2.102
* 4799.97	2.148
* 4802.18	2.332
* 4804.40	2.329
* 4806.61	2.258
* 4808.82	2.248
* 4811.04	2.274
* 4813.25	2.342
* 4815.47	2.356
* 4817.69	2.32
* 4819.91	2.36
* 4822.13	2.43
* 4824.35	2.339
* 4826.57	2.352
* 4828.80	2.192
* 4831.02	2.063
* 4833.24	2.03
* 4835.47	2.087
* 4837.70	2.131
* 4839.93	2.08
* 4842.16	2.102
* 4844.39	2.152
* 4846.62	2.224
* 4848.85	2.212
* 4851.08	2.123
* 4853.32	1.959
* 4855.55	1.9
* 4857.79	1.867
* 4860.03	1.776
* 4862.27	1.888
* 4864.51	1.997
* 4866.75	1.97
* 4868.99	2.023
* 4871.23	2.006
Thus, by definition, 1.18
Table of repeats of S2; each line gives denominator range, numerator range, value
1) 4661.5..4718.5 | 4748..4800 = 1.12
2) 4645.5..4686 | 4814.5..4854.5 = 1.18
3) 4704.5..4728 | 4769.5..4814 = 1.12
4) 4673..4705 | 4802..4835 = 1.20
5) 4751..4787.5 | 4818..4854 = 1.04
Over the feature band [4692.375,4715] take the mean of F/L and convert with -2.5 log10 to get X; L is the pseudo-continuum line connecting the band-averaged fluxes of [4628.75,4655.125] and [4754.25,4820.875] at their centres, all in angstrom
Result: 0.06 mag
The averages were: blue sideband 2.03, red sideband 2.2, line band 1.98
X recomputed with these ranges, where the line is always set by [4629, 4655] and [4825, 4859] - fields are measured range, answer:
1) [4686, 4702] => 0.02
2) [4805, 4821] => -0.11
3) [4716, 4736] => -0.02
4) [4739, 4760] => -0.06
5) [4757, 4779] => -0.04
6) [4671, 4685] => -0.01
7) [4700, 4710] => 0.08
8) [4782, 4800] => -0.04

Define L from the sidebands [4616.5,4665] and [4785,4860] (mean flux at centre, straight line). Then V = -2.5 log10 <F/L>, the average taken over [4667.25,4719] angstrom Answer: 0.047 mag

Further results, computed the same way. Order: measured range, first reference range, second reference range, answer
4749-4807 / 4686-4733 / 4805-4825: 0.02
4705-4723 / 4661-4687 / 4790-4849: 0.02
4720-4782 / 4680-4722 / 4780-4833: -0.02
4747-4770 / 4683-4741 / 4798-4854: -0.01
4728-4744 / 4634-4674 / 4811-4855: -0.05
